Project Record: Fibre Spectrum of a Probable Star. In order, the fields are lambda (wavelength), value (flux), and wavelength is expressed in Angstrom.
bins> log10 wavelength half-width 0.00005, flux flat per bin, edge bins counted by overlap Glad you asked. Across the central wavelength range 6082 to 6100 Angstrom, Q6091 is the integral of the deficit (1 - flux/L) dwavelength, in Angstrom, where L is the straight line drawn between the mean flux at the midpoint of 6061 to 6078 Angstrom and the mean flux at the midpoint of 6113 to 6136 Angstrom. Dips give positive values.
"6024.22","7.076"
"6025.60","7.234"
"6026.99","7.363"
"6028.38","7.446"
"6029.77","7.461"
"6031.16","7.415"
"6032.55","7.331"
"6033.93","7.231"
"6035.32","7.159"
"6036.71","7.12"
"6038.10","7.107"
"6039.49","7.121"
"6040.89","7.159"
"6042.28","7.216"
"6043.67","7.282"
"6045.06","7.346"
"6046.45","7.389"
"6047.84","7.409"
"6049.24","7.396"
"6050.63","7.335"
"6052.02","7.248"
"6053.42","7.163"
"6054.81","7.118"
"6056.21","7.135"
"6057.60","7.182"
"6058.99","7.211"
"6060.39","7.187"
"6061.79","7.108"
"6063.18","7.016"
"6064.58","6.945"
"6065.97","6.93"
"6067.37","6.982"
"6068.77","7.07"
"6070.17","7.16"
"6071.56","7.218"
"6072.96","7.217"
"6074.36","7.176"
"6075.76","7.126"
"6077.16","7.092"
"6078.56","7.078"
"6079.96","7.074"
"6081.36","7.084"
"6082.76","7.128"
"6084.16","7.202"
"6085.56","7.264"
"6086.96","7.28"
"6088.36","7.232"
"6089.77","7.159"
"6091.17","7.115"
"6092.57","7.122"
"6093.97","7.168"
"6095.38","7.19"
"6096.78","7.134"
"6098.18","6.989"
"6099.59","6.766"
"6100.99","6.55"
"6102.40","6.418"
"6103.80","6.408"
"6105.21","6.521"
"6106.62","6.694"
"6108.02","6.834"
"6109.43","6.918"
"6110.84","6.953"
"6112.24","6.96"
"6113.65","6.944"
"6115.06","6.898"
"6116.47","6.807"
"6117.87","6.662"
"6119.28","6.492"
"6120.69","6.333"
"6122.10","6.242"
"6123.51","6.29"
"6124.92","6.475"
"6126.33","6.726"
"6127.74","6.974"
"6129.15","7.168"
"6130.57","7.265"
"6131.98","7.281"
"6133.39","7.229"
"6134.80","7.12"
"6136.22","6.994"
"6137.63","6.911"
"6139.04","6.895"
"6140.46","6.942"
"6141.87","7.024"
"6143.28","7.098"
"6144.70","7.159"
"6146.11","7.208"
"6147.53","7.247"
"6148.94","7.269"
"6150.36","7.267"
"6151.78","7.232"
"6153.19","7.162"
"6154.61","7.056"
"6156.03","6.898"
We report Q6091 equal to -0.4 Angstrom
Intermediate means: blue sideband 7.09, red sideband 6.81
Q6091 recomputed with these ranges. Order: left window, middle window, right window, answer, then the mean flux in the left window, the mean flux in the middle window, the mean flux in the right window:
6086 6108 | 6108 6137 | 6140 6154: 0.86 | 6.92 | 6.84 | 7.17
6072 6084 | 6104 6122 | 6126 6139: 0.93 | 7.12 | 6.72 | 7.07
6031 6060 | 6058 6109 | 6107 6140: 0.16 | 7.24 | 7.02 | 6.84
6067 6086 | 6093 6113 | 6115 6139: 0.41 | 7.13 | 6.83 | 6.82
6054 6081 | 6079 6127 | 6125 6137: 1.53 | 7.11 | 6.86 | 7.06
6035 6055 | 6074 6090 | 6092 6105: -0.44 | 7.24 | 7.16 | 6.84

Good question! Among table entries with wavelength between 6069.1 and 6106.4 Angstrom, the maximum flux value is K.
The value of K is 7.28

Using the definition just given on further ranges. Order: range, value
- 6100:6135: 7.281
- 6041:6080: 7.409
